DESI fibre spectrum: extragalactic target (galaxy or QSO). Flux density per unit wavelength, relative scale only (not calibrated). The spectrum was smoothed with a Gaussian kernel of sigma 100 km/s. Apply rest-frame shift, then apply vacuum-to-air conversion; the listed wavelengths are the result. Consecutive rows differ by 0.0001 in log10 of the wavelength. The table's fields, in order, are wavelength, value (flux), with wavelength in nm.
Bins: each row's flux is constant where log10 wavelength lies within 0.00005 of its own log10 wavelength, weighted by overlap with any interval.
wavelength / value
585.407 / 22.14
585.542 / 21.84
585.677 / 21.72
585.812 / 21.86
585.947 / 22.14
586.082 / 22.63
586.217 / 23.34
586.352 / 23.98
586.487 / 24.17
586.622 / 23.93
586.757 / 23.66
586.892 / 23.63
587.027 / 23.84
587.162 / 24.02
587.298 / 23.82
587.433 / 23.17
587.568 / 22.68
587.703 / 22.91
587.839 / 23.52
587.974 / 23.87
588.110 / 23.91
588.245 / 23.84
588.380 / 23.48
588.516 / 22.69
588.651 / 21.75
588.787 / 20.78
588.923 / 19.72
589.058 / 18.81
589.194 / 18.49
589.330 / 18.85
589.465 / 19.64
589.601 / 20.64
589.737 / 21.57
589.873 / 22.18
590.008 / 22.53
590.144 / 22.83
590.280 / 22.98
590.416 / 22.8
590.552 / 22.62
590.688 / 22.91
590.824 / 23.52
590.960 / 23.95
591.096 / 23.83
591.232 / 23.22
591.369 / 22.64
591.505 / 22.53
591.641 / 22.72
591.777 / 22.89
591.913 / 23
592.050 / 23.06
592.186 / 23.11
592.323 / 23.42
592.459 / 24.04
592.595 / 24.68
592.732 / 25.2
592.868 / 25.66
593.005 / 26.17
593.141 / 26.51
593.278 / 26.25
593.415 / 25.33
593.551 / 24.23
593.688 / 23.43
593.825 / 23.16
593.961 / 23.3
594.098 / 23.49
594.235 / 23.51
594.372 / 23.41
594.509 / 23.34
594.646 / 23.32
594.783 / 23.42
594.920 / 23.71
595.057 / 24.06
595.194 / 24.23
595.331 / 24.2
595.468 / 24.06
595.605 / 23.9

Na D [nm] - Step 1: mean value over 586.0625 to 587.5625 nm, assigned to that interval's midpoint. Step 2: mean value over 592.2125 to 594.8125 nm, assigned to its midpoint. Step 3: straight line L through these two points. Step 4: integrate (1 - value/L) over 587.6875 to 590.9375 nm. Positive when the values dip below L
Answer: 0.26 nm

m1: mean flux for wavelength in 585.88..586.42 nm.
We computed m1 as 23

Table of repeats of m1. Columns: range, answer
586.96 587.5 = 23.7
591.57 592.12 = 22.9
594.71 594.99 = 23.6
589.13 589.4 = 18.7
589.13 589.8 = 19.8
